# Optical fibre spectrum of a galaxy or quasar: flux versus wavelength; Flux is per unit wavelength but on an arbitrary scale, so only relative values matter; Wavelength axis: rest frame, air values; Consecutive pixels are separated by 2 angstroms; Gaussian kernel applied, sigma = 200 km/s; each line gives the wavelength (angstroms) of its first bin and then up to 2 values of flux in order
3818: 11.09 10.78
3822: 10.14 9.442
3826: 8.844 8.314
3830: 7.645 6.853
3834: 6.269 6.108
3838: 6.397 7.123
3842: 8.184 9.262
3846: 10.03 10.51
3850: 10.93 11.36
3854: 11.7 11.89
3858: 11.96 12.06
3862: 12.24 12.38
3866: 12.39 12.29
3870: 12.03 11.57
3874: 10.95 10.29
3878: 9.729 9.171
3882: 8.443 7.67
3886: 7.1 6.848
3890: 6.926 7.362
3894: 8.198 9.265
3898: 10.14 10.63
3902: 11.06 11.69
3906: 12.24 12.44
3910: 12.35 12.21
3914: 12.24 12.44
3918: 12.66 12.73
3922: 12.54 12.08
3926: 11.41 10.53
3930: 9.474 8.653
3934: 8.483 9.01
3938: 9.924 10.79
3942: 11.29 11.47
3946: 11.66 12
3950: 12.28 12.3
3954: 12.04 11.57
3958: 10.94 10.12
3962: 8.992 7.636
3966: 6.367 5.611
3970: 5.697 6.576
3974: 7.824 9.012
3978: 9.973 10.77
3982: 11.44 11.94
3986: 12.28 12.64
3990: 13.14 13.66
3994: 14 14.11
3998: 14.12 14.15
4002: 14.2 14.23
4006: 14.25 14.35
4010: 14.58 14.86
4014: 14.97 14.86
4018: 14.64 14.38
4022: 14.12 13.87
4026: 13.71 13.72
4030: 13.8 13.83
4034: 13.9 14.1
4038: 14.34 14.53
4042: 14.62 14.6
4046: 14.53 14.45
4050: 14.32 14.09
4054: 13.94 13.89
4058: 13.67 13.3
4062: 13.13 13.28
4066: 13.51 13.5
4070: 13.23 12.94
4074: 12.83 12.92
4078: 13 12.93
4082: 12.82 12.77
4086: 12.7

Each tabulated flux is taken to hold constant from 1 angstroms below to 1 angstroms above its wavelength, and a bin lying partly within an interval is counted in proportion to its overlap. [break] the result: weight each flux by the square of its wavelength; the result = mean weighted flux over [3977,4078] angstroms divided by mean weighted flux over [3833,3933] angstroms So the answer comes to 1.42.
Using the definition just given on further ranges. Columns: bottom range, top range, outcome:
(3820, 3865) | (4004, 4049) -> 1.64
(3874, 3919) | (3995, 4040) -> 1.50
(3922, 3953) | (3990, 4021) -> 1.37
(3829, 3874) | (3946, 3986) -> 1.02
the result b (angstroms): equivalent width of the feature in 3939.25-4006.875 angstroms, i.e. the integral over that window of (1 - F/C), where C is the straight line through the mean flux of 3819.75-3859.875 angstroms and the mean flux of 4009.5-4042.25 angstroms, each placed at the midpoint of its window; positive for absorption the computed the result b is 9.0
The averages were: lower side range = 9.22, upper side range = 14.3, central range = 11.1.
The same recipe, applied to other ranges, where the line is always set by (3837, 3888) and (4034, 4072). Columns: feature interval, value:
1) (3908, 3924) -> -1.6 angstroms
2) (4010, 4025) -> -1.5 angstroms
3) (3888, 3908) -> 2.2 angstroms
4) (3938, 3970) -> 4.8 angstroms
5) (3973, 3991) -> 2.2 angstroms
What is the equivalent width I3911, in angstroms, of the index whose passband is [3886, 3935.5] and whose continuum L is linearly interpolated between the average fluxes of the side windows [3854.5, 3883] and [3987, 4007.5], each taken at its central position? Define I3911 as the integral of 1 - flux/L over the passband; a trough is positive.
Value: 6.5 angstroms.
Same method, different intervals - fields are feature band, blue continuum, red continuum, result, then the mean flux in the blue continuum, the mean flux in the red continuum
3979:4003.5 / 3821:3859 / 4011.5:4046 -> 0.4 angstroms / 9.1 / 14.3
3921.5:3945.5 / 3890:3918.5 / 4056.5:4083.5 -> 1.8 angstroms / 10.9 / 13.2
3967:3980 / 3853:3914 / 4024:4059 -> 5.0 angstroms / 10.5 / 14.1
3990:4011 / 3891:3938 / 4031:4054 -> -1.5 angstroms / 10.8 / 14.3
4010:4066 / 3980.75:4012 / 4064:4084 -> -3.5 angstroms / 13.6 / 13.1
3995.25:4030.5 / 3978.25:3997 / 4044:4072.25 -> -3.5 angstroms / 12.6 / 13.8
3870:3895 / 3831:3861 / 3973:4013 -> 3.4 angstroms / 9.38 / 12.8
